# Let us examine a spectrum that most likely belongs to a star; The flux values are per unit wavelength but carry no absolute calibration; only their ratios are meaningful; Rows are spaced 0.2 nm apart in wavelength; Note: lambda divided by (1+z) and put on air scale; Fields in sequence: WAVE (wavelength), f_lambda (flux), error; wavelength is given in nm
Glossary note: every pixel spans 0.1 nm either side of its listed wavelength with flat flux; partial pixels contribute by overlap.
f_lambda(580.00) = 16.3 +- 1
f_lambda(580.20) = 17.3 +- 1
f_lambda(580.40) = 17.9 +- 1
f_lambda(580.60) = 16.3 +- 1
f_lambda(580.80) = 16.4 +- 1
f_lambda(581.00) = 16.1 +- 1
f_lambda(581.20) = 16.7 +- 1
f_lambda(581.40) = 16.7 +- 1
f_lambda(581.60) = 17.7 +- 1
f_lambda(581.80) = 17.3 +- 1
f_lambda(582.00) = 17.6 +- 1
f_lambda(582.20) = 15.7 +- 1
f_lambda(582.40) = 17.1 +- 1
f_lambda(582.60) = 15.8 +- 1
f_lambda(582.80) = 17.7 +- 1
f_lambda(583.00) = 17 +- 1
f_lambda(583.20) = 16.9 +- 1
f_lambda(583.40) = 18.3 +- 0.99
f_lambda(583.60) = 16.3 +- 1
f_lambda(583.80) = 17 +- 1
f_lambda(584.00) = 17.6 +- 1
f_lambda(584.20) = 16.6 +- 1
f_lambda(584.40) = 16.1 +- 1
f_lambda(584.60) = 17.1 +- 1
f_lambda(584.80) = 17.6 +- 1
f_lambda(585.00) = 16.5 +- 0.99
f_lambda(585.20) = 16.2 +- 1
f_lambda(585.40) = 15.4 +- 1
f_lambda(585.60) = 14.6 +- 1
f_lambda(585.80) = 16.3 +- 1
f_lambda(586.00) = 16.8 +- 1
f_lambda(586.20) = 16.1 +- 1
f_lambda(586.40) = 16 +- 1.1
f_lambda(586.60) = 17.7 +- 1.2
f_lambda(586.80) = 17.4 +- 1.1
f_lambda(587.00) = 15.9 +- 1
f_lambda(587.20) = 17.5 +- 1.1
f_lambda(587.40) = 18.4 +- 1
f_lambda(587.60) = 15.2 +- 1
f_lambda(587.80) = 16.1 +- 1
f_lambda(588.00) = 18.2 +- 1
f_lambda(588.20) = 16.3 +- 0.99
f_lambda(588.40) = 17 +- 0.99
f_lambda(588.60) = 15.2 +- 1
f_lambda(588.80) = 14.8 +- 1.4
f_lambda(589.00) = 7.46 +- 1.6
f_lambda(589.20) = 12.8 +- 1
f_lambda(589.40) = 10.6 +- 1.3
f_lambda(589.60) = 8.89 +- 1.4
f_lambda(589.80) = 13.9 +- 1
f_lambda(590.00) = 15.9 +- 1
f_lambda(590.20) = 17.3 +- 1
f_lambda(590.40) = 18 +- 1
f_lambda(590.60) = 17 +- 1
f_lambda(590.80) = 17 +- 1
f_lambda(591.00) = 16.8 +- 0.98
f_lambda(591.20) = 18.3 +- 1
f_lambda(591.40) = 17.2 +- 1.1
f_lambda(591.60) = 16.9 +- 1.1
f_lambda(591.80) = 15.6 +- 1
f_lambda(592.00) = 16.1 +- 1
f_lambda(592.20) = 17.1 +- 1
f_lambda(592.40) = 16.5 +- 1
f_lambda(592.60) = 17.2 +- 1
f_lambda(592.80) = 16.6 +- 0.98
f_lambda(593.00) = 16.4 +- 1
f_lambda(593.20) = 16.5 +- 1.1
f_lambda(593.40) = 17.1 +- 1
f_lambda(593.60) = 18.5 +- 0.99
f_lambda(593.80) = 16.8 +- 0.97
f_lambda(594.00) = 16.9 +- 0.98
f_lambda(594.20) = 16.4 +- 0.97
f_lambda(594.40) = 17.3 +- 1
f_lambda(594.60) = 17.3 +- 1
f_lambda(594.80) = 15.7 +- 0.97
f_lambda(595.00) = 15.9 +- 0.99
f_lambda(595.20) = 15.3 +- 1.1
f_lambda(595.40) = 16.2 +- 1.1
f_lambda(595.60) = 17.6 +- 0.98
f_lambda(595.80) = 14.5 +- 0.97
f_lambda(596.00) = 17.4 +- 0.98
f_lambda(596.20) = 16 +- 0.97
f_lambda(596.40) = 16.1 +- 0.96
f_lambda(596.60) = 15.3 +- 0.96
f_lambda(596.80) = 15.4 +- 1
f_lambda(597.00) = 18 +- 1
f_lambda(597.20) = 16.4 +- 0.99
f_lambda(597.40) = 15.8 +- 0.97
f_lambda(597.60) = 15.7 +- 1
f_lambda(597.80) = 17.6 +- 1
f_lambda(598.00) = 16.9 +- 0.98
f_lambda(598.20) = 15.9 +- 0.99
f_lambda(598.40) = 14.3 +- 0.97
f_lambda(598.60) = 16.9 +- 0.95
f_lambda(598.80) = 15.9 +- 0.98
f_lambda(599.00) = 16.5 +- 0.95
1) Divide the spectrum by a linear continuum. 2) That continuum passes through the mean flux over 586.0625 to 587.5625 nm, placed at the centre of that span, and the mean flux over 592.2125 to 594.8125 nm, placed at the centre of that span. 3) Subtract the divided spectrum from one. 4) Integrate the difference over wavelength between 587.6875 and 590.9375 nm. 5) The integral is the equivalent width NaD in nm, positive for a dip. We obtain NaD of 0.406 nm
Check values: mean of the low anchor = 16.9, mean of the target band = 14.8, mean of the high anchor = 16.9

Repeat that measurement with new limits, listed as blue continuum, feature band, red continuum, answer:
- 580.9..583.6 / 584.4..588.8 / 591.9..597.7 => 0.08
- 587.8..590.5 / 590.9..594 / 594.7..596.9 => -0.36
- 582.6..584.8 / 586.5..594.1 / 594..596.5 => 0.27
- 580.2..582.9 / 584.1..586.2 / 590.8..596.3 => 0.06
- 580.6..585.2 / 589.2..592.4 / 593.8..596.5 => 0.16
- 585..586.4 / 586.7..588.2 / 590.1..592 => -0.05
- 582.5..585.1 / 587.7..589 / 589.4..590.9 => 0.00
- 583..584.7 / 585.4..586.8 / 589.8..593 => 0.05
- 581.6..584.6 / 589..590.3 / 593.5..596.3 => 0.31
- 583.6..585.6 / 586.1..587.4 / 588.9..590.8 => -0.13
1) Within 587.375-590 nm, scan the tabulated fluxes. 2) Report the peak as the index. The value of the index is 18.4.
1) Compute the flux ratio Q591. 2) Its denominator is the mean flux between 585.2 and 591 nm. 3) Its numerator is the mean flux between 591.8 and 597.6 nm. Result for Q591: 1.1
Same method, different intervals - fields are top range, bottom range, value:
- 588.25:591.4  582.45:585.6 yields 0.89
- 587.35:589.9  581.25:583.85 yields 0.83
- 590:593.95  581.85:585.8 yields 1.02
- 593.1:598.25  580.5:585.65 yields 0.99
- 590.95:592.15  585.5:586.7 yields 1.04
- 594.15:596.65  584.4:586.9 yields 0.99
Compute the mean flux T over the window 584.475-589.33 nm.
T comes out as 15.9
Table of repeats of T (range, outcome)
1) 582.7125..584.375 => 17.1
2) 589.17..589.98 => 11.9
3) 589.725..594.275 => 16.8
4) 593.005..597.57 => 16.5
